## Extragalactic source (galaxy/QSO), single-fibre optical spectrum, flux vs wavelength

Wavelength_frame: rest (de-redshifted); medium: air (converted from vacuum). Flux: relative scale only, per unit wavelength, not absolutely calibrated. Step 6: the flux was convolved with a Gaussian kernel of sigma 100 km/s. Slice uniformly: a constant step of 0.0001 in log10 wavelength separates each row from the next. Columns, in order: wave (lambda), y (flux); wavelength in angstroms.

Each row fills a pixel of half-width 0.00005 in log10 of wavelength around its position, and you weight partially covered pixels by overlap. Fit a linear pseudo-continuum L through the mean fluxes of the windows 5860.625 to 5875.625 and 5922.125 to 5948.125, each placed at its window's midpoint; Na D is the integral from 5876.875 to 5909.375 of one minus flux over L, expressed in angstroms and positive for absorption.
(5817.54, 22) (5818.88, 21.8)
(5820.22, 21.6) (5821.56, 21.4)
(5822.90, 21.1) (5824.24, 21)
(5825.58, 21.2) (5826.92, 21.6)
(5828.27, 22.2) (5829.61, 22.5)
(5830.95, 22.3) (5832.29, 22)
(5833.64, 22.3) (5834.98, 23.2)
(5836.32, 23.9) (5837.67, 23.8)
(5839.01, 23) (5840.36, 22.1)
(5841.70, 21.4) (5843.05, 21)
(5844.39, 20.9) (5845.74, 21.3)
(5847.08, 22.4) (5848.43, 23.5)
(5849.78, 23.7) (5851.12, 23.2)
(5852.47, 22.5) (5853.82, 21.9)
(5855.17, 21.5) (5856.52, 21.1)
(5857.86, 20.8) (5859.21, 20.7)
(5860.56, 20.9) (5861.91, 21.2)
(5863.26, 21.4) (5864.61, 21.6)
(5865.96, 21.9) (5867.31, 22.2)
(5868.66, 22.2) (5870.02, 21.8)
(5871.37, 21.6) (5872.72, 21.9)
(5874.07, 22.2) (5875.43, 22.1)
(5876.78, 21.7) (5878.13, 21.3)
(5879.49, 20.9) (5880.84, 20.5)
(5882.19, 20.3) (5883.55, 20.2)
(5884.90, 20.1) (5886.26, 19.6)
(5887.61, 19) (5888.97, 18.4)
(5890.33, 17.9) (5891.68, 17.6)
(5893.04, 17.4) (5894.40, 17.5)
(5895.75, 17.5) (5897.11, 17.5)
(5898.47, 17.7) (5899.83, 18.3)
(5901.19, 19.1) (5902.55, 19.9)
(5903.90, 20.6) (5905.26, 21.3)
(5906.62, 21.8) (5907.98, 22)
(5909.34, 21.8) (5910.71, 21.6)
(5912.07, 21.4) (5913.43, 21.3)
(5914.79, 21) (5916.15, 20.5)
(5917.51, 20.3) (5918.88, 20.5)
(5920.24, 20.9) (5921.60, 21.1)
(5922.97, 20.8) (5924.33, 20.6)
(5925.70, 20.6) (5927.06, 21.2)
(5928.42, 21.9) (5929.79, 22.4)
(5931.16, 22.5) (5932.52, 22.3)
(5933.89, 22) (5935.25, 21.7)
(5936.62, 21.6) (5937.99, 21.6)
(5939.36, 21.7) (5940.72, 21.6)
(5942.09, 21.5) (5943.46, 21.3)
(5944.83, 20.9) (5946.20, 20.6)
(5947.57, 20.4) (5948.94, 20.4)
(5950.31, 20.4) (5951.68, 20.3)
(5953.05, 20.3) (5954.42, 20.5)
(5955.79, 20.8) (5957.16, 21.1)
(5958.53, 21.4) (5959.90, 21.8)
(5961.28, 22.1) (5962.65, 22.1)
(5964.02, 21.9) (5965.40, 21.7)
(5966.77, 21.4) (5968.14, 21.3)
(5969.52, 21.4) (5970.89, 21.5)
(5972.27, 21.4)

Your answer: 3.21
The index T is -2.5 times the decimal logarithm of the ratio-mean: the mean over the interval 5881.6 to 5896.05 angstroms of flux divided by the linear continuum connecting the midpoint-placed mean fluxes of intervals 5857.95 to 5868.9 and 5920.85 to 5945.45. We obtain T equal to 0.15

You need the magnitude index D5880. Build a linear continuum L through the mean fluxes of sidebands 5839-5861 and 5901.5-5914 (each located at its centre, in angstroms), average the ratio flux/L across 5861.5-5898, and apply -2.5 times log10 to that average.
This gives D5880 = 0.07 mag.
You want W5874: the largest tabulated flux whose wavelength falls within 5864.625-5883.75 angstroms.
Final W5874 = 22.2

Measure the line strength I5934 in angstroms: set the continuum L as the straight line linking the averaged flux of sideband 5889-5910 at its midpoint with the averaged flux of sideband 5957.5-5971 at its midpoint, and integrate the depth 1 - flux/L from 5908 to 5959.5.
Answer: -1.8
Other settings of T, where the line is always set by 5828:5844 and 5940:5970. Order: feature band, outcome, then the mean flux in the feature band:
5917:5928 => 0.04 mag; 20.8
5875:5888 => 0.07 mag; 20.6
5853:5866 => 0.05 mag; 21.3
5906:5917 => 0.01 mag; 21.4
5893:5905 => 0.17 mag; 18.6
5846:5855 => -0.02 mag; 22.7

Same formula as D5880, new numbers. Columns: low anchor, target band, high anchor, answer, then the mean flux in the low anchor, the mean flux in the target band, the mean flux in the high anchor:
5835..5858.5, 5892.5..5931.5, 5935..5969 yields 0.06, 22.3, 20.4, 21.2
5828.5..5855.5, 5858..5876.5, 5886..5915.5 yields -0.02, 22.4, 21.6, 19.6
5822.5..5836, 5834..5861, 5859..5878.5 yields -0.01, 22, 22.2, 21.7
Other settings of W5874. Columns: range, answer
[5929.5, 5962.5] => 22.5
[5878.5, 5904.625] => 20.9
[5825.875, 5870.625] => 23.9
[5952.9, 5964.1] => 22.1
